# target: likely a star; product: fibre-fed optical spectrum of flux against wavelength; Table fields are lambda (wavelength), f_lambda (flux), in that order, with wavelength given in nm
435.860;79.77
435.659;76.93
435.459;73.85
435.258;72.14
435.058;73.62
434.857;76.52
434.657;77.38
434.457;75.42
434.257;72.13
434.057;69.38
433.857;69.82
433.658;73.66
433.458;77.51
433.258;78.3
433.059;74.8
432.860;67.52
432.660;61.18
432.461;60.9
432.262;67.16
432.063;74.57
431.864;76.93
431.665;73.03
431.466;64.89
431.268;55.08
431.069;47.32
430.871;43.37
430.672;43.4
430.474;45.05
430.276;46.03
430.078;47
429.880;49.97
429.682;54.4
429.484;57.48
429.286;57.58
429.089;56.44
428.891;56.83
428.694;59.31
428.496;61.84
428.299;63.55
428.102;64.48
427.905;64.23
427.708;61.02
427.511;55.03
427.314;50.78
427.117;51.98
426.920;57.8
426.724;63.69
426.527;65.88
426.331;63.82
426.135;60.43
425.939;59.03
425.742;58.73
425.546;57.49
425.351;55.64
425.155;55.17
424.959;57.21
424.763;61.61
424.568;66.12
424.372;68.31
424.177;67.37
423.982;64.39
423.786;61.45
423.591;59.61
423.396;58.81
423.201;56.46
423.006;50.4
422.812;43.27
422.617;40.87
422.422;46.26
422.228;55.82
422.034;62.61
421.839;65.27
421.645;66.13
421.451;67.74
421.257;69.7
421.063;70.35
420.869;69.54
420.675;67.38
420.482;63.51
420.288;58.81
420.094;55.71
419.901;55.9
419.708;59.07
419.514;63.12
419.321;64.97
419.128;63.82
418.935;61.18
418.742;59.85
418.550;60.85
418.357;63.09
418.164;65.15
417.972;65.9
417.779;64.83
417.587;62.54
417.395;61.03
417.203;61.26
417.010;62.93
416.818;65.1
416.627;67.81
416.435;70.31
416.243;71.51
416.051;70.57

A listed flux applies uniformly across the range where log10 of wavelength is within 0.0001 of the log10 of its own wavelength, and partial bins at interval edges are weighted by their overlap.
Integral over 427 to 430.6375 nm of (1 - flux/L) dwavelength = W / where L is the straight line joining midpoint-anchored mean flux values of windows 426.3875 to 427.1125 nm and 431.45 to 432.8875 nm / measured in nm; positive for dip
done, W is 0.48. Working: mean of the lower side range 61.2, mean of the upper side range 68.5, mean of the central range 55.5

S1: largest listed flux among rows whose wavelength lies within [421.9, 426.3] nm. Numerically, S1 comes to 68.31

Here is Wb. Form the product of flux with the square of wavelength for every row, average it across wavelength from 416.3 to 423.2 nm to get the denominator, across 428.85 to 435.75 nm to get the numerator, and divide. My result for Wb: 1.11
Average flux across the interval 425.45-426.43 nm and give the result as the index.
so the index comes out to 59.9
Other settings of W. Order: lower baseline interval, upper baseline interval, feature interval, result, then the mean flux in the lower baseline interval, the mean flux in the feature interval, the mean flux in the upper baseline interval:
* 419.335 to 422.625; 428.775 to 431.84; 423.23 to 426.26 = -0.11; 61.7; 60.7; 53.8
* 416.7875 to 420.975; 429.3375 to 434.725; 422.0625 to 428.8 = 0.45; 62.5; 58.5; 63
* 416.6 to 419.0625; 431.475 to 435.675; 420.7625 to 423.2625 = 0.25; 63.1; 58.9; 72.3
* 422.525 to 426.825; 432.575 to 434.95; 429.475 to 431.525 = 0.55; 58.9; 49.8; 72.9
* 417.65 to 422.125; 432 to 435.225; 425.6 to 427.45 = 0.24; 63.7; 59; 71.9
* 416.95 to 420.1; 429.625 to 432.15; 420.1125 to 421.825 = -0.15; 62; 66.1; 55.4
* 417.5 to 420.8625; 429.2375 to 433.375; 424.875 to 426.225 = 0.07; 62.3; 57.7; 59.4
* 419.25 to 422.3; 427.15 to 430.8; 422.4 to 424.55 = 0.13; 63.5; 56.8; 55.1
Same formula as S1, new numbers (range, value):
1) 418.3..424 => 70.35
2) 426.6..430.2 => 64.48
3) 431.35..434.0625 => 78.3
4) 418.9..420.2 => 64.97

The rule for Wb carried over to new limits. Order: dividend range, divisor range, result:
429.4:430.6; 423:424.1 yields 0.86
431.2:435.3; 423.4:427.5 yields 1.23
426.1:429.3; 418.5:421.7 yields 0.98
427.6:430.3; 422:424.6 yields 1.04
